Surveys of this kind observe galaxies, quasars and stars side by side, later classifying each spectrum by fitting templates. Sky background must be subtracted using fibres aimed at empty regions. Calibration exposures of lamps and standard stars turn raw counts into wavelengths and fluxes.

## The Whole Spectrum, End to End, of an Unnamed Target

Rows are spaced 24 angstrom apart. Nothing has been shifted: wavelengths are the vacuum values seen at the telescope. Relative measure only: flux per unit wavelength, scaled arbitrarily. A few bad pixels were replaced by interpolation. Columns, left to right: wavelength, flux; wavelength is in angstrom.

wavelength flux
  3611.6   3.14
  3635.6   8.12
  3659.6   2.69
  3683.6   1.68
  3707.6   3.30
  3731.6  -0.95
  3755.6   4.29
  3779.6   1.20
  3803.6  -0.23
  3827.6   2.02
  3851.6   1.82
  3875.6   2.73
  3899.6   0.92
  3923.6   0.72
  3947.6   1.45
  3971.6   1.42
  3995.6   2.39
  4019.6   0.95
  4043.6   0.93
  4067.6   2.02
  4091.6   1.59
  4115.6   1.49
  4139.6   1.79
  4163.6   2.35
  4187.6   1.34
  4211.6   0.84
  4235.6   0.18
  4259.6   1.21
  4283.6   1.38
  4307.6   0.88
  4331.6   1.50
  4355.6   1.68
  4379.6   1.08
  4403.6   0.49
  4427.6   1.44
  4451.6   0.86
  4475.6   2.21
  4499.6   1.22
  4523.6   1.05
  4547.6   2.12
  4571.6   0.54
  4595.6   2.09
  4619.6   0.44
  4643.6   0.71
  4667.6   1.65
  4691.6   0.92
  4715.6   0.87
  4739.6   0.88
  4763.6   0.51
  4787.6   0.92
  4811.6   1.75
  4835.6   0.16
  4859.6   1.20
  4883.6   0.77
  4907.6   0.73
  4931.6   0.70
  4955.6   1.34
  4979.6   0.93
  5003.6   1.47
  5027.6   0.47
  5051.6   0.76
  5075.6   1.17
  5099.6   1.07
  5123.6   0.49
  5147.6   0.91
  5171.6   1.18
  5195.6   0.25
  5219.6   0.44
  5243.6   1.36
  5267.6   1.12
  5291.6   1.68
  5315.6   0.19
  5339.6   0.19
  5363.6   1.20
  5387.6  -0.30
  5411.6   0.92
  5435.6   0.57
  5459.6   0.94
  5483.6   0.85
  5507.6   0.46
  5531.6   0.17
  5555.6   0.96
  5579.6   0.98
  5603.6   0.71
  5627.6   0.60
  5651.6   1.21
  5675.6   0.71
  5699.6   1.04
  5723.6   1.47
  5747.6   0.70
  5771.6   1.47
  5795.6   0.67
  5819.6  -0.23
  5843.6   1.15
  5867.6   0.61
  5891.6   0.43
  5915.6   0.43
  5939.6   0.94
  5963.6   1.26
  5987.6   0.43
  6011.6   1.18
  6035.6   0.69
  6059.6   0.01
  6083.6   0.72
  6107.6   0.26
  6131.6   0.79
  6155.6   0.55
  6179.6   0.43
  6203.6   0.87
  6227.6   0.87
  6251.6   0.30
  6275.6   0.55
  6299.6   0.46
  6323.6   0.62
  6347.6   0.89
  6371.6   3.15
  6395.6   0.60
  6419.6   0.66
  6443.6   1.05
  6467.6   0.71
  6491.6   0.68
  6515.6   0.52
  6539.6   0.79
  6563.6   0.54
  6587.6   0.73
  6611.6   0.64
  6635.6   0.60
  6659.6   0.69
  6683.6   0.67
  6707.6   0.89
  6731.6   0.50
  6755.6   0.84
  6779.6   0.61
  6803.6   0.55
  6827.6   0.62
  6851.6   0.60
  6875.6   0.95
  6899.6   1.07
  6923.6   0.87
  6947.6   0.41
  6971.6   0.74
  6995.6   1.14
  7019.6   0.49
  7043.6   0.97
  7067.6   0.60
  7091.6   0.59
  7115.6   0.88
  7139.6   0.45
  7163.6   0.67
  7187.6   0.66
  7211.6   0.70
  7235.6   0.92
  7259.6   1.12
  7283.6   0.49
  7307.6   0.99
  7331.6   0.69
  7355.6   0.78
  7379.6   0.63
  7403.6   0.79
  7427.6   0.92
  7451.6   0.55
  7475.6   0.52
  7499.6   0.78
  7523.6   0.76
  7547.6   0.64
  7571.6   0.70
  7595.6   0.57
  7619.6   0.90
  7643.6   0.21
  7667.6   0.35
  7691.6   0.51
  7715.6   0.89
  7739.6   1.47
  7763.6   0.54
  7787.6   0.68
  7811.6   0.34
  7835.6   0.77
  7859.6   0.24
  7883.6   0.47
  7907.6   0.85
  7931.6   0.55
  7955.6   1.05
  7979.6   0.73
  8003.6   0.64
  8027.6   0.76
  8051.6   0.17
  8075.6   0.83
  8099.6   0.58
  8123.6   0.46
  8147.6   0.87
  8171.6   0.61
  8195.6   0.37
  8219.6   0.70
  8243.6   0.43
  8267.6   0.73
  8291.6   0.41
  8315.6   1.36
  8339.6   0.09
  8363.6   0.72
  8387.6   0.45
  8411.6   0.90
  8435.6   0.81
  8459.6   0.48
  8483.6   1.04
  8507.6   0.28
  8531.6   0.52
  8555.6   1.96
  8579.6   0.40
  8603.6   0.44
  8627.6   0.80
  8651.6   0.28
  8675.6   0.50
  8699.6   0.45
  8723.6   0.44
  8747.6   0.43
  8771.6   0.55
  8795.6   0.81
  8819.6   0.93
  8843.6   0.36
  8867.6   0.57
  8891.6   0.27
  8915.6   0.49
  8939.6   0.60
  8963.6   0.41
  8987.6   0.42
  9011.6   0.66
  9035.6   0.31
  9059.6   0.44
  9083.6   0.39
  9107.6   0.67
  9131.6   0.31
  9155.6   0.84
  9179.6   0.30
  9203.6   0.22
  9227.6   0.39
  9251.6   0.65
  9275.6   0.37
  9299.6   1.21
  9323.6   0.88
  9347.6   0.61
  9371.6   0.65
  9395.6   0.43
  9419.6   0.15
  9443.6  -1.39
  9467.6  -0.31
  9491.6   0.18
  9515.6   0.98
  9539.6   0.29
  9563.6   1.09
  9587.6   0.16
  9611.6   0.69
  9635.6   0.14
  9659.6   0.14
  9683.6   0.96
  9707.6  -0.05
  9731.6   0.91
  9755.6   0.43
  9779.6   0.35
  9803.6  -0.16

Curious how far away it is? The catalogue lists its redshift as 0.71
